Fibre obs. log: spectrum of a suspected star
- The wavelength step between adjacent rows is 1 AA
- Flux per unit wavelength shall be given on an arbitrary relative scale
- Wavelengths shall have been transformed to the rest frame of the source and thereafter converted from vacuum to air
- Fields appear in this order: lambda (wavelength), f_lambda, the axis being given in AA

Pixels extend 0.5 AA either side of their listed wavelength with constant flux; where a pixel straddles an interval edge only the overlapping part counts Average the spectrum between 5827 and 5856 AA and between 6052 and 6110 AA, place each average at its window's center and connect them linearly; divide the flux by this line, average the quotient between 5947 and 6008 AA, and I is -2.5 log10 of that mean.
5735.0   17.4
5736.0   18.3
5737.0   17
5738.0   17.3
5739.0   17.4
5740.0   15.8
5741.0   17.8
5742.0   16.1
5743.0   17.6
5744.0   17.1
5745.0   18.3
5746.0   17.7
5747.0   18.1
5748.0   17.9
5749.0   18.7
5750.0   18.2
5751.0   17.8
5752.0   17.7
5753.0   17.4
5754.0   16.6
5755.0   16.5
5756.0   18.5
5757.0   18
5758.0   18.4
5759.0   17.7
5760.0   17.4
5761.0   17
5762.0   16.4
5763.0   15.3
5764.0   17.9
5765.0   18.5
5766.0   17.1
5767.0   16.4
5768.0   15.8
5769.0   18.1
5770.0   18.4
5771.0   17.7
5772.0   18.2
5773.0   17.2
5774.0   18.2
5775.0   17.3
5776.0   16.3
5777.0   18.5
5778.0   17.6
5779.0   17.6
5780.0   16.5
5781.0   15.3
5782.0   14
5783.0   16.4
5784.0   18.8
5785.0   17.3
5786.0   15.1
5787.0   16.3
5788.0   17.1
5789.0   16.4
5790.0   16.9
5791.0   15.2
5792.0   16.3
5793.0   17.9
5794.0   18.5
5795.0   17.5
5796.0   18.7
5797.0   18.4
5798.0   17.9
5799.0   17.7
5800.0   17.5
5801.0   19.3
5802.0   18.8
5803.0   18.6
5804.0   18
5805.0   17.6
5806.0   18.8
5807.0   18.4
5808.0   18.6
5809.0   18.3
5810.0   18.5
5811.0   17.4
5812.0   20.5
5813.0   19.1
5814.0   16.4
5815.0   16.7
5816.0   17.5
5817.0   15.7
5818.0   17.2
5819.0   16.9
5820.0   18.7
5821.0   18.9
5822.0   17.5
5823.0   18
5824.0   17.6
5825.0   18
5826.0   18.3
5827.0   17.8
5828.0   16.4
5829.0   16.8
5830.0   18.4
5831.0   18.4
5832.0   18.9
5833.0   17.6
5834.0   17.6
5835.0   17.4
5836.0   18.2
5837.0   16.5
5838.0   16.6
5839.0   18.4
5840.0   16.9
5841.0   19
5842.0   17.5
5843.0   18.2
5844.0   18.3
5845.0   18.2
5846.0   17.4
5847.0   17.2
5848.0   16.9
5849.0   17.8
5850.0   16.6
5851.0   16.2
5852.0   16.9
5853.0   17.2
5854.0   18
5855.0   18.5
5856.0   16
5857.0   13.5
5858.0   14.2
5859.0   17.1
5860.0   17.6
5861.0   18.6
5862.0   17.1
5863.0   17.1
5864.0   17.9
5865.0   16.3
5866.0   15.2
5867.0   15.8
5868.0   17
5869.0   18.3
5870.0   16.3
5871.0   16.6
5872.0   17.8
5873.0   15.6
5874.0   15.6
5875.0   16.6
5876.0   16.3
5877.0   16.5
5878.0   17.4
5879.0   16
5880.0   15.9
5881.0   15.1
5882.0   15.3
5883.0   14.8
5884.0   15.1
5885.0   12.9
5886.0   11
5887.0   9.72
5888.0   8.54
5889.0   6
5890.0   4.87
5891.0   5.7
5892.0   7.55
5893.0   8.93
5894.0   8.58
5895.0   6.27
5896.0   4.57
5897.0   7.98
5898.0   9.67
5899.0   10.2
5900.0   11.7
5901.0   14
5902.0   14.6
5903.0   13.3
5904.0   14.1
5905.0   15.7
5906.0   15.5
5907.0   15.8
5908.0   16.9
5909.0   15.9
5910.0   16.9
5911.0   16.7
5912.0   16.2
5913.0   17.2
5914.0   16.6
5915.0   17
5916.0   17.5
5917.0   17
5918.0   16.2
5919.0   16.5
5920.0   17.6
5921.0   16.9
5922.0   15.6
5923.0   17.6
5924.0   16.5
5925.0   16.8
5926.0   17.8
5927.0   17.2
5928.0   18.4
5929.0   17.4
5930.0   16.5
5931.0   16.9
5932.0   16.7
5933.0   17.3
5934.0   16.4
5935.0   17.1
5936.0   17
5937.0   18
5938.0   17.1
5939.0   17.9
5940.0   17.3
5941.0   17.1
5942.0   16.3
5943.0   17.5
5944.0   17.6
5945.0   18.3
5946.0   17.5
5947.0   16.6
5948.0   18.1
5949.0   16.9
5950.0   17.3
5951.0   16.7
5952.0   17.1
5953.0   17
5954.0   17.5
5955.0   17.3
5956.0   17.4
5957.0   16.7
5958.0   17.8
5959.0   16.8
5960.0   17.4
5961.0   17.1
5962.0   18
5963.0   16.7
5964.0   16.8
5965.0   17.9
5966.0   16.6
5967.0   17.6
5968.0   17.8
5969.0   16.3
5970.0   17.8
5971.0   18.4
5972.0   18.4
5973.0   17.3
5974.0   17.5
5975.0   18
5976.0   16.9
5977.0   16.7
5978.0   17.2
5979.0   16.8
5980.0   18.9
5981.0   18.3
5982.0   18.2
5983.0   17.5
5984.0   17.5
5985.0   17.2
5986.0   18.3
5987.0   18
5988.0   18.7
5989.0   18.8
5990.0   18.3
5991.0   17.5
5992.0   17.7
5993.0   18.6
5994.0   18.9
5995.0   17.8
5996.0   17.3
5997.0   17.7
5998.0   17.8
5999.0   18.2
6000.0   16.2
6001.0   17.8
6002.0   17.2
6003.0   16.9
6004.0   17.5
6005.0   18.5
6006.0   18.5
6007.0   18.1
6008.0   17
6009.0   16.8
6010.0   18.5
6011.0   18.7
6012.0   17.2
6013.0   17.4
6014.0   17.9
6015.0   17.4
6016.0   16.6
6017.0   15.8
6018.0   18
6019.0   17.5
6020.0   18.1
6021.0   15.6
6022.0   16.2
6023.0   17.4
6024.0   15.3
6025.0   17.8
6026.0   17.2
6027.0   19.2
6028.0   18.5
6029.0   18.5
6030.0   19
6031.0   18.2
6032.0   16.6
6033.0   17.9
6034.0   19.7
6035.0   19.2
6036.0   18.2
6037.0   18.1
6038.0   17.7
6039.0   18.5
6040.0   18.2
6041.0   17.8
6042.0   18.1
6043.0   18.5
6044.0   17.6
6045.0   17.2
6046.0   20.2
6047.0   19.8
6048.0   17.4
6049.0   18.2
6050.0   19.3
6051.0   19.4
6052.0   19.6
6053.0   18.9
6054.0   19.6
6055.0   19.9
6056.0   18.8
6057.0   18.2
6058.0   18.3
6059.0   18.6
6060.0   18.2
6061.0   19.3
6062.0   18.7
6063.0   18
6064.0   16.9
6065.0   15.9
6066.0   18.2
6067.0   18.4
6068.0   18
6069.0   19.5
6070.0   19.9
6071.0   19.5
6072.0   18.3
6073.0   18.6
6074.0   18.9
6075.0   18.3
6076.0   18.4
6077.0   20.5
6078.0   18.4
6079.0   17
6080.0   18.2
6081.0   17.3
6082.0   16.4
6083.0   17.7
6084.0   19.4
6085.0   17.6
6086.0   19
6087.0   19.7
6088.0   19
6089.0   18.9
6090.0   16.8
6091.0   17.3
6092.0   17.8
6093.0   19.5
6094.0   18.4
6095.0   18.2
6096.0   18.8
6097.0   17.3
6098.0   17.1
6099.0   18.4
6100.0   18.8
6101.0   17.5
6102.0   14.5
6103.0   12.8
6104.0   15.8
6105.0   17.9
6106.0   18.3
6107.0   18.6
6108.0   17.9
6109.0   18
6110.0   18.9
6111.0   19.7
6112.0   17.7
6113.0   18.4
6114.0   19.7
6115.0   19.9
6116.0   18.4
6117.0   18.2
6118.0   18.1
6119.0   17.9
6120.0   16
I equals 0.02 mag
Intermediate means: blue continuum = 17.5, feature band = 17.6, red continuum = 18.2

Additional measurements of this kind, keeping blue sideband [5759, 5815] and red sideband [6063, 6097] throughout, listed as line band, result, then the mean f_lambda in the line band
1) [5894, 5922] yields 0.24 mag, 14.3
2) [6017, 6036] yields 0.03 mag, 17.7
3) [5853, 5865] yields 0.05 mag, 16.9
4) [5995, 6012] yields 0.03 mag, 17.7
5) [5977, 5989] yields 0.01 mag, 17.9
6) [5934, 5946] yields 0.03 mag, 17.3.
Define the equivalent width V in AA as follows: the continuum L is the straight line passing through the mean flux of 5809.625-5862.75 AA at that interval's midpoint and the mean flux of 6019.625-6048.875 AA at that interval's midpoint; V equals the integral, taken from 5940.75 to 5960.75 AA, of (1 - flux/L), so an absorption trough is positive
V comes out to 0.6 AA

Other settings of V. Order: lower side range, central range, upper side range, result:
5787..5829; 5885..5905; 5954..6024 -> 9.1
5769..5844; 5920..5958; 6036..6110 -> 1.5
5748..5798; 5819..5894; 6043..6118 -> 6.7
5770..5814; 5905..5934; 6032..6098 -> 1.9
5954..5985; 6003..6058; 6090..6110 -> -1.7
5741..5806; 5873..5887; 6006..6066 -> 2.0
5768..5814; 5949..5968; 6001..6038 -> 0.5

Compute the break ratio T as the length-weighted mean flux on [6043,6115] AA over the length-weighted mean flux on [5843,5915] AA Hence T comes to 1.25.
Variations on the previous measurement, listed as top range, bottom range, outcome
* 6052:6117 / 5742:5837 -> 1.04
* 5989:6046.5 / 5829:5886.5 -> 1.06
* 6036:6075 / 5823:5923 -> 1.20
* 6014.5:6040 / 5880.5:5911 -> 1.52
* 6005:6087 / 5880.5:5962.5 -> 1.20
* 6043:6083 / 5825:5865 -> 1.07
